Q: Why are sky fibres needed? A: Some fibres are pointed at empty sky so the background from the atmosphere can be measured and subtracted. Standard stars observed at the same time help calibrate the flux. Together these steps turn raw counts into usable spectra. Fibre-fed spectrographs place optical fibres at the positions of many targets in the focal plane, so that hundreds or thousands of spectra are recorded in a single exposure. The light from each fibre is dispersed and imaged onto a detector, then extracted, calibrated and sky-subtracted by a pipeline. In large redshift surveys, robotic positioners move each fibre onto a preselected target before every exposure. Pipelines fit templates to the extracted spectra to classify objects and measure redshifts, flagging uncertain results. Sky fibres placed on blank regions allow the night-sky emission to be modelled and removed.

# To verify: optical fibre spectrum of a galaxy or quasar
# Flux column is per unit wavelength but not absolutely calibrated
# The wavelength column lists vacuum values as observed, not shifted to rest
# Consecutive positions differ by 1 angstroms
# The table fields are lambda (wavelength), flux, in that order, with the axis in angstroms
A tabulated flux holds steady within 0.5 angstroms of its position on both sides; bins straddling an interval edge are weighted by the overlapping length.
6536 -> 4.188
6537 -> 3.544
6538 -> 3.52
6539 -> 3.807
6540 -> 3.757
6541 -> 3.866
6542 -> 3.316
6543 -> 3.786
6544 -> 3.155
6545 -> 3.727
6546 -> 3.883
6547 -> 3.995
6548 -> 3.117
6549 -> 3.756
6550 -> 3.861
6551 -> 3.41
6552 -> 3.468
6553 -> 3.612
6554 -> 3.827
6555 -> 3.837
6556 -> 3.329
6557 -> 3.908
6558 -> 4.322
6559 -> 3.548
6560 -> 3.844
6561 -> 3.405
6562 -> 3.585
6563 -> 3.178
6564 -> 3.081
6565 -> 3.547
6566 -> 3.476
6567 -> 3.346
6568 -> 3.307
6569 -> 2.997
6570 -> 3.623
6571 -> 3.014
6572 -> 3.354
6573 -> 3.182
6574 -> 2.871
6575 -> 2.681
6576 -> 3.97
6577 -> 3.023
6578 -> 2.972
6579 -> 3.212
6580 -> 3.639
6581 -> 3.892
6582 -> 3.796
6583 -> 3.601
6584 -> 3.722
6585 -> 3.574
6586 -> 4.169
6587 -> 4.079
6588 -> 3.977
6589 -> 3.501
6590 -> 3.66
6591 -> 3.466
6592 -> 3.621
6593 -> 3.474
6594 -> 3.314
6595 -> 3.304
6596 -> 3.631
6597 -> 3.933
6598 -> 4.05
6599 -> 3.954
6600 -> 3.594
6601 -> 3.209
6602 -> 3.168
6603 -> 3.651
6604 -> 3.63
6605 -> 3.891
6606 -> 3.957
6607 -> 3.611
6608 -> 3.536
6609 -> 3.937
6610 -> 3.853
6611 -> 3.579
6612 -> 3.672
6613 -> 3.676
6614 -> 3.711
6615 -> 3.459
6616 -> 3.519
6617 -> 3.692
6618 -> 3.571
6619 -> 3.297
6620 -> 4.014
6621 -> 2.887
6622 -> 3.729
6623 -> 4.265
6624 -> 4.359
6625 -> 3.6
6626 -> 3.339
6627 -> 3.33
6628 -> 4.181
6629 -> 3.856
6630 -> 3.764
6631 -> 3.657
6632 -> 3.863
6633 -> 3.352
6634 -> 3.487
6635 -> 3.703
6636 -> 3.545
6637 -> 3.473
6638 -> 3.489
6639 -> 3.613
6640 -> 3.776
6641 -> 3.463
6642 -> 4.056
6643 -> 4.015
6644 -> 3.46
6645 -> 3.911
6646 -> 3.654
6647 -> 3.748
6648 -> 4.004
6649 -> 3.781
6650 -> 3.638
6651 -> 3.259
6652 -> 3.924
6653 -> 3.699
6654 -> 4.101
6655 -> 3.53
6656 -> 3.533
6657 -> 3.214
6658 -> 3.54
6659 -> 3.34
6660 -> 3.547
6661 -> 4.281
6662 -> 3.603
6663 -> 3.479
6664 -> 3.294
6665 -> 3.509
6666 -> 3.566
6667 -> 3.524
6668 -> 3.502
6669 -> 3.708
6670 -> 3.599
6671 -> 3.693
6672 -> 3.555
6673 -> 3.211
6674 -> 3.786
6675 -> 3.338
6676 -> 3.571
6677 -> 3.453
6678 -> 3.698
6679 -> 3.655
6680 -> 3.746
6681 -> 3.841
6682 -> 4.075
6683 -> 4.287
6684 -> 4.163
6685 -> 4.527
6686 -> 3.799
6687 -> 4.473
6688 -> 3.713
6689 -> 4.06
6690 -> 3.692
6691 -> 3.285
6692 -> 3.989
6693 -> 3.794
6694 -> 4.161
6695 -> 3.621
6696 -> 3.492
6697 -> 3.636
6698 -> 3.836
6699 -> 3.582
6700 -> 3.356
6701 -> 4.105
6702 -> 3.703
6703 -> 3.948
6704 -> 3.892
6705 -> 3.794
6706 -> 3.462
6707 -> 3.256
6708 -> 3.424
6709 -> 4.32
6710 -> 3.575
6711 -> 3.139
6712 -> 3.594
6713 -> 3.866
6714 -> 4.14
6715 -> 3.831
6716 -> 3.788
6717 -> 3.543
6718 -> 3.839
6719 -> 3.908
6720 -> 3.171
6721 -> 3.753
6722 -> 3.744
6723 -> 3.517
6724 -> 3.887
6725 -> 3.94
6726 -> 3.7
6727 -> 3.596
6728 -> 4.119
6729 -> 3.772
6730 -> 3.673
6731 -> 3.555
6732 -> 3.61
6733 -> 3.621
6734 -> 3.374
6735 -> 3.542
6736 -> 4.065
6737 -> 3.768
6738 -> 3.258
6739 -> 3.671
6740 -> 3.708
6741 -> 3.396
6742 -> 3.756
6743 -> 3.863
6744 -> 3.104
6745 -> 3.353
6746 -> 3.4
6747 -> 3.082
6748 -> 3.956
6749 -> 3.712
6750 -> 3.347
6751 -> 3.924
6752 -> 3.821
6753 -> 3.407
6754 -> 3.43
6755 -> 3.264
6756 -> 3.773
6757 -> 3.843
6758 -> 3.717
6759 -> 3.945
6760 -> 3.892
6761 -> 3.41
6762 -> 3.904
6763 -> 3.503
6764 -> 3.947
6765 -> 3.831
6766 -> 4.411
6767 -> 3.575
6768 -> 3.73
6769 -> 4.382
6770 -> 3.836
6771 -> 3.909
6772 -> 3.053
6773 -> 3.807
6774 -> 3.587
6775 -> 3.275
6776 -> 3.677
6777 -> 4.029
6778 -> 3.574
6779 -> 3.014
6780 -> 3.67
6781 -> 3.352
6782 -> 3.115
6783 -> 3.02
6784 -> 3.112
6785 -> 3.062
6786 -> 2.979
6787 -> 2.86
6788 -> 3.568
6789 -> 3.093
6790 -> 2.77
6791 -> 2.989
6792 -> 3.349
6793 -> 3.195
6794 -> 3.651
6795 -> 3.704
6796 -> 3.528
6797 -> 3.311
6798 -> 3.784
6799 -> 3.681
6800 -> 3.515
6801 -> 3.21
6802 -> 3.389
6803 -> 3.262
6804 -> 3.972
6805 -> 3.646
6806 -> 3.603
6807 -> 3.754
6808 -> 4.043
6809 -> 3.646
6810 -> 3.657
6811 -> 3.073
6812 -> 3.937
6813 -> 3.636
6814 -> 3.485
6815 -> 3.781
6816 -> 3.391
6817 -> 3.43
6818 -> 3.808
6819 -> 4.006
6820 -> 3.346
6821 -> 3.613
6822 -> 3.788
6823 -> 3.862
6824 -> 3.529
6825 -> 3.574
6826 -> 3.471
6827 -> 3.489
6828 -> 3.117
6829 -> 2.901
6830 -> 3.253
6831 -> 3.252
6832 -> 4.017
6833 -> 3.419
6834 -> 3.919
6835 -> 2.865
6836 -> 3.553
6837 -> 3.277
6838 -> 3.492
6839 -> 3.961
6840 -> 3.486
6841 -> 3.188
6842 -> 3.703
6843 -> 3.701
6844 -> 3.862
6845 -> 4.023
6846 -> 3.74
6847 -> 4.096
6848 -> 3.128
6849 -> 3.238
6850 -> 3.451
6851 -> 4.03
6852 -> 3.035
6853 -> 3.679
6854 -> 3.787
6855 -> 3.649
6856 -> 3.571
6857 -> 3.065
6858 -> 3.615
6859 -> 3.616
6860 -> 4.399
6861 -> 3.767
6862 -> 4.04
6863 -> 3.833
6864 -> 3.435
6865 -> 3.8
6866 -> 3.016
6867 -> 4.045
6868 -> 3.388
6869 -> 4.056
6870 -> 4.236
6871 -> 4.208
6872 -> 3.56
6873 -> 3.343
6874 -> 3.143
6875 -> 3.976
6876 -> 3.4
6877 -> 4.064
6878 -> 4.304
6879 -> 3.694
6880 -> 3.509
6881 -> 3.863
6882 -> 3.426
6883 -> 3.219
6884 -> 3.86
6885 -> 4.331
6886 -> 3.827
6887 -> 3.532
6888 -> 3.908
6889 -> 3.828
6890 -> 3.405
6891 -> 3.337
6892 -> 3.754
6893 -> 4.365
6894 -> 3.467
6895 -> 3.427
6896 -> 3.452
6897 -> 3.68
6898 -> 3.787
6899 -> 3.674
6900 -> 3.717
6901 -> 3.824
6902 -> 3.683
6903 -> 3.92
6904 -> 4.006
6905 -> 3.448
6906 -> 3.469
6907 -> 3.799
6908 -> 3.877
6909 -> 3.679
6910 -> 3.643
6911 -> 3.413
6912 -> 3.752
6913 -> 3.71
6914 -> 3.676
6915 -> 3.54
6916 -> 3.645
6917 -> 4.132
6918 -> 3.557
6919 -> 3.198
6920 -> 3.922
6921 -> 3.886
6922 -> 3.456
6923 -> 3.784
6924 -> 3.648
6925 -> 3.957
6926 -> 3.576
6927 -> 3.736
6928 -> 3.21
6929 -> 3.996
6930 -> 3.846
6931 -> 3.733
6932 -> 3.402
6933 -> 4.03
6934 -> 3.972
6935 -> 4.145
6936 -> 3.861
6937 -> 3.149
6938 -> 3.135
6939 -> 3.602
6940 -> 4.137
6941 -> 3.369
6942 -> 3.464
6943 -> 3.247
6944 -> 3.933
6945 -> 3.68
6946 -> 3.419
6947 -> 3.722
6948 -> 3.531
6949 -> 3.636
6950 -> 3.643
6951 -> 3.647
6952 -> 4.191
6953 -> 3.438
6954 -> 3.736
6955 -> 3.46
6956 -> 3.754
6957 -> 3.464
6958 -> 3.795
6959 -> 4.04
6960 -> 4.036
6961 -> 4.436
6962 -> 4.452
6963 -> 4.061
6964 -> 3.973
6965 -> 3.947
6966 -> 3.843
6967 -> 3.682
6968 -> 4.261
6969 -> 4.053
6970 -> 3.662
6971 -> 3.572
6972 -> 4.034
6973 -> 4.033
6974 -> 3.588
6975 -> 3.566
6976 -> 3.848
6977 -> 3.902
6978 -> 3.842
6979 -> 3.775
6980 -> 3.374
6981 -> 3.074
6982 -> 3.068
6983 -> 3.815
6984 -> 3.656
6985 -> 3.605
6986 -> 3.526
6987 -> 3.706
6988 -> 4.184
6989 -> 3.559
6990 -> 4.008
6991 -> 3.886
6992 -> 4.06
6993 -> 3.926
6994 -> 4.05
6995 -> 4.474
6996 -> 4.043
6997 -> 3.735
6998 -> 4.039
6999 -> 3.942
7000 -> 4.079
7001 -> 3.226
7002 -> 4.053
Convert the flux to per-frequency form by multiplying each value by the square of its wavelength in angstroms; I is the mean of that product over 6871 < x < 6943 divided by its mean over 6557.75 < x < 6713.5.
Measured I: 1.10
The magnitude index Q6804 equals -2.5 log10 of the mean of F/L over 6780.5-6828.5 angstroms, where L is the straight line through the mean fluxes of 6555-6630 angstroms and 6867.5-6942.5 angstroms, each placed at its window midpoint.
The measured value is 0.06 mag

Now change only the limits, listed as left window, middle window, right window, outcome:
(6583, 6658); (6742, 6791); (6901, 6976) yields 0.05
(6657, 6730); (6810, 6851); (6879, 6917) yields 0.04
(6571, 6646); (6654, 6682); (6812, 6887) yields 0.01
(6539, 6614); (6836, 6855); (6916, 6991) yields 0.03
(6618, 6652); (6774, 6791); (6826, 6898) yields 0.12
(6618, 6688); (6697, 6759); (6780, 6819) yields -0.03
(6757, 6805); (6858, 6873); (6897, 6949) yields -0.05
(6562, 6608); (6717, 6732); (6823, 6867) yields -0.05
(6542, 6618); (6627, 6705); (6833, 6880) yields -0.03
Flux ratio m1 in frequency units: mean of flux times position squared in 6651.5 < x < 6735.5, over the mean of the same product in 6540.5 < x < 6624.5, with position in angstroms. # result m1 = 1.07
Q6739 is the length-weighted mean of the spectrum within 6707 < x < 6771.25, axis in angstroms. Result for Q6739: 3.69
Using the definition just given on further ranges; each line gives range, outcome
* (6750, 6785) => 3.63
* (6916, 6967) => 3.74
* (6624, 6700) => 3.7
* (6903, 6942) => 3.69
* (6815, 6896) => 3.63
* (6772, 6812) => 3.43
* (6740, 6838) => 3.53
